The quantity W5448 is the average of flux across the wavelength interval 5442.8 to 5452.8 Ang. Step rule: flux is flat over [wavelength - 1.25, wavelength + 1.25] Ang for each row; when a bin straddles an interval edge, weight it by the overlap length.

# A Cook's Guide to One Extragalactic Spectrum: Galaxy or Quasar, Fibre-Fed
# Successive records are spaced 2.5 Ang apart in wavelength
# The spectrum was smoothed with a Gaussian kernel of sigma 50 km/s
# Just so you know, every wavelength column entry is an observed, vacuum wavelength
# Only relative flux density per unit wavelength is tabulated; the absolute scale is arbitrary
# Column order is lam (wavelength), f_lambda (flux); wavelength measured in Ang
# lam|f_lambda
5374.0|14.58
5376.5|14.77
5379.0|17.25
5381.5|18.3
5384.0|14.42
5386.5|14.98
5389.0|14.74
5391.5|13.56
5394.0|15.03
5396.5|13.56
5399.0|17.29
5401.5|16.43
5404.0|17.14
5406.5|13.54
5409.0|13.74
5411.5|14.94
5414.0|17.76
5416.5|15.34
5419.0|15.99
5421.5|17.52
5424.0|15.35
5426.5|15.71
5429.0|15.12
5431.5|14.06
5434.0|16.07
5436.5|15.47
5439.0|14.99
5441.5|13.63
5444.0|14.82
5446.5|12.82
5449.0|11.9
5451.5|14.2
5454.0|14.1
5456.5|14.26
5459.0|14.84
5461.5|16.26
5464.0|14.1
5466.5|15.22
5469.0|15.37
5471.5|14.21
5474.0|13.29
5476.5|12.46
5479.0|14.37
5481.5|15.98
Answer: 13.4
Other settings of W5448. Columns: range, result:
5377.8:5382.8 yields 17.7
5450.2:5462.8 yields 14.7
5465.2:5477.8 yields 14.1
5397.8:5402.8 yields 16.9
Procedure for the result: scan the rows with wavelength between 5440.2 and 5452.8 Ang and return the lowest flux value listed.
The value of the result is 11.9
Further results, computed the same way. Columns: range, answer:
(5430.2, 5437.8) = 14.06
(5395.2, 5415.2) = 13.54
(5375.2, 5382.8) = 14.77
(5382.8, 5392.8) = 13.56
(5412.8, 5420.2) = 15.34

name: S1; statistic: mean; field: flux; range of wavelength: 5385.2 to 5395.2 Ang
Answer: 14.6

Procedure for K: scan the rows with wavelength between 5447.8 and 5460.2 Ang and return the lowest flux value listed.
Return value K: 11.9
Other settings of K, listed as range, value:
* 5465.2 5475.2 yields 13.29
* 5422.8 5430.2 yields 15.12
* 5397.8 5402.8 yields 16.43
